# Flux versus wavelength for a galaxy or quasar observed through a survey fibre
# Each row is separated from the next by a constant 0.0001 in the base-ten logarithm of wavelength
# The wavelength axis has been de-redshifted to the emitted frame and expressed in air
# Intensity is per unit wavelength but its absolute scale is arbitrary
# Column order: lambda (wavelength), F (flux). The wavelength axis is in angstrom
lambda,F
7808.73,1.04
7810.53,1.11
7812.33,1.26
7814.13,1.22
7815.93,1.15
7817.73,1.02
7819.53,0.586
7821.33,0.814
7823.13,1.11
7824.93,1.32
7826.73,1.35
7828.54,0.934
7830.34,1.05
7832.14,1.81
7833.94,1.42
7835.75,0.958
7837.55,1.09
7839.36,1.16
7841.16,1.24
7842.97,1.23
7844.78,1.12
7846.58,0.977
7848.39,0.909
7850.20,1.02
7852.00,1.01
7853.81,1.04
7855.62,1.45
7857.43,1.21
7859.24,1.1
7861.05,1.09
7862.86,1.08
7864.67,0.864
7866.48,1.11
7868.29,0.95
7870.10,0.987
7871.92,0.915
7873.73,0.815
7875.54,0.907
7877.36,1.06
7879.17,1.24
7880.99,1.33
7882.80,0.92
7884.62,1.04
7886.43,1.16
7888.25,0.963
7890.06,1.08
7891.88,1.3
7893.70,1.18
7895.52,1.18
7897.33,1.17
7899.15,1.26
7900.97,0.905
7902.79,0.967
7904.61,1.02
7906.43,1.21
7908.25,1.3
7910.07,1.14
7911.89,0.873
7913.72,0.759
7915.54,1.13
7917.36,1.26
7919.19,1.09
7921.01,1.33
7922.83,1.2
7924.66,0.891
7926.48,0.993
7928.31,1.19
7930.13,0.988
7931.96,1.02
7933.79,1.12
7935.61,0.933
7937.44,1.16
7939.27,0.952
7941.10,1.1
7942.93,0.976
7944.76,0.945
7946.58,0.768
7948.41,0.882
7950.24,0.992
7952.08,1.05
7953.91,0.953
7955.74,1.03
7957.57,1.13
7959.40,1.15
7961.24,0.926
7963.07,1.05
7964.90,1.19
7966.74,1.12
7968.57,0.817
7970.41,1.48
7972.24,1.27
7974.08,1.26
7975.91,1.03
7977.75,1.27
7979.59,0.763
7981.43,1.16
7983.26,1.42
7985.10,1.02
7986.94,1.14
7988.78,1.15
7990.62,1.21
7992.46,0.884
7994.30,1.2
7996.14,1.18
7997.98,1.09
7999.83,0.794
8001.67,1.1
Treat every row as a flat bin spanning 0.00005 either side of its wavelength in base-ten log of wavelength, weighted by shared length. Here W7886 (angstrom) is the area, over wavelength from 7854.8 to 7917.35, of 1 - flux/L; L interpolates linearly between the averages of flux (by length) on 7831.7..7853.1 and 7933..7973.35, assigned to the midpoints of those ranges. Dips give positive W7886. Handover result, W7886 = 1.5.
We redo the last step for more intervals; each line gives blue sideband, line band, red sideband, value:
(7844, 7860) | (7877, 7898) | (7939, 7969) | -1.5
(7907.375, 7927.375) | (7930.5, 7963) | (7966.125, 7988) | 3.2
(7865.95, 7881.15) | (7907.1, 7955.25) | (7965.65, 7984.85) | 2.4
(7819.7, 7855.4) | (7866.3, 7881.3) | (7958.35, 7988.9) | 1.5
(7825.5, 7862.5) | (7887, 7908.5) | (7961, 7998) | 0.5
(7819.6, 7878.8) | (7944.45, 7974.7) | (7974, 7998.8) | 1.5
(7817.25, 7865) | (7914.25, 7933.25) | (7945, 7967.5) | -1.0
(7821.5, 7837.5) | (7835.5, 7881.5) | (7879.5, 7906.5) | 3.9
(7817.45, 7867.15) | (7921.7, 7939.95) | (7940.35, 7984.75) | 0.6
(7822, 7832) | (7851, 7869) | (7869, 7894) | 0.4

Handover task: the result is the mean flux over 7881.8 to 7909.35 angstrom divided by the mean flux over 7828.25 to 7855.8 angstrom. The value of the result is 0.97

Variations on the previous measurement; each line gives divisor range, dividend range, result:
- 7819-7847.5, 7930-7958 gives 0.87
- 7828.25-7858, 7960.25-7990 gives 0.98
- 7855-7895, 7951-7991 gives 1.04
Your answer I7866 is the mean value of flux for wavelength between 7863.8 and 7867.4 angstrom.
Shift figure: 0.989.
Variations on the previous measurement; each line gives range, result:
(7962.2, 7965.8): 1.12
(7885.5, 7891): 1.07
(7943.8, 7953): 0.928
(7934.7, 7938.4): 1.05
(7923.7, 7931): 1.02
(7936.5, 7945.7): 1.03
